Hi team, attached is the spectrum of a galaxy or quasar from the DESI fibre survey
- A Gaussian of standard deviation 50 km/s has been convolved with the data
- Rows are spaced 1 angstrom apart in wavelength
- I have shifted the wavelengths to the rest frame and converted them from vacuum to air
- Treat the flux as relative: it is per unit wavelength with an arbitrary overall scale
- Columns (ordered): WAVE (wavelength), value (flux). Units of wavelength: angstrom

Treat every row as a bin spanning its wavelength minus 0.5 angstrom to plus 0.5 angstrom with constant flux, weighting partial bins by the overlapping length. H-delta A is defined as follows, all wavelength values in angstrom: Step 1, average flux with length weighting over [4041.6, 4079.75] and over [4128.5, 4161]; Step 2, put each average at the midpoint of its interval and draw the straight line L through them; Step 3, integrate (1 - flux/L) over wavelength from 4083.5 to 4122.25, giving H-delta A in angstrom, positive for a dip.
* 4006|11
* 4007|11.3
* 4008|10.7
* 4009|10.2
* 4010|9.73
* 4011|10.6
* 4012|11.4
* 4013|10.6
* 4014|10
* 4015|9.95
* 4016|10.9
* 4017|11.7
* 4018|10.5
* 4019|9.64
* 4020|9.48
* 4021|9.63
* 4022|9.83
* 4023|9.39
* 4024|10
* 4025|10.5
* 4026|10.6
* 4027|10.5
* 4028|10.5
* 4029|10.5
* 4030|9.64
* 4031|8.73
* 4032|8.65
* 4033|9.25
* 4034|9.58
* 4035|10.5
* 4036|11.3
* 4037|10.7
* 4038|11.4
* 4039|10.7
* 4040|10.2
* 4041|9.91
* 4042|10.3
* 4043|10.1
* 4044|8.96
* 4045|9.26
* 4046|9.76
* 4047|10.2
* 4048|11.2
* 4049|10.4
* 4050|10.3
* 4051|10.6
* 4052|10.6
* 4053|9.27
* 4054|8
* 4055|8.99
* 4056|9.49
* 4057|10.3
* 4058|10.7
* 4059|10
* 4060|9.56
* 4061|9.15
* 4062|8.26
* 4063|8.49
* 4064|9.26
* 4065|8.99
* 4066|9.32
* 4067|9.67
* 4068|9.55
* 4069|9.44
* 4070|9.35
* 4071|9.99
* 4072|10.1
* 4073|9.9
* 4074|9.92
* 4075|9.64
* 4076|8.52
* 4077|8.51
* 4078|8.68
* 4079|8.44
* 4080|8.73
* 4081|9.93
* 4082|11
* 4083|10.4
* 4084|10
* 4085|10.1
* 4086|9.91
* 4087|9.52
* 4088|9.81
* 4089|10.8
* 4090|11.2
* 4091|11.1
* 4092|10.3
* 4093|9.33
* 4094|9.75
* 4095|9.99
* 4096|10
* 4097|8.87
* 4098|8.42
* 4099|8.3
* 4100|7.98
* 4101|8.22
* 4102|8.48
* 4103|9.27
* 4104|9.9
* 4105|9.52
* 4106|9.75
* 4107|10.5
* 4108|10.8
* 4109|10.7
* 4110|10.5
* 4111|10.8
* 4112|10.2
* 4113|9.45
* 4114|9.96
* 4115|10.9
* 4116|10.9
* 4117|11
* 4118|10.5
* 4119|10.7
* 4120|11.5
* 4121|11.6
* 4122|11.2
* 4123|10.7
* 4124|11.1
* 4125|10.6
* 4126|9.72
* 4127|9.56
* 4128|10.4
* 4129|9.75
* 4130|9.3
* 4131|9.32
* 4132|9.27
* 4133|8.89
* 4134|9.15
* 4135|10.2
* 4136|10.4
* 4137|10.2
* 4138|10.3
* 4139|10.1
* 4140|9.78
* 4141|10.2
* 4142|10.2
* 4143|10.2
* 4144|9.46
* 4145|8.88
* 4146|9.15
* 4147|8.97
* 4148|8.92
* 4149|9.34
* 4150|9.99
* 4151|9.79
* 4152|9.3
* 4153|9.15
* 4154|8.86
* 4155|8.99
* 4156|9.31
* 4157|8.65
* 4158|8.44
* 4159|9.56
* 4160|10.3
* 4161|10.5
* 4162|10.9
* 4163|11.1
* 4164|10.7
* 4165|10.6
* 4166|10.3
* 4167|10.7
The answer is -2.03 angstrom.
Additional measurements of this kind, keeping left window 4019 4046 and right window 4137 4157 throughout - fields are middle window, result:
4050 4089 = 1.1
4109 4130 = -2.0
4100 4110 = 0.1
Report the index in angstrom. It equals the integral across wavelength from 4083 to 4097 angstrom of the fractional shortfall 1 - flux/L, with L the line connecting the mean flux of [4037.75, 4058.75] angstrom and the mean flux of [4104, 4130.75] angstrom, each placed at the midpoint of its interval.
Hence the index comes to 0.2 angstrom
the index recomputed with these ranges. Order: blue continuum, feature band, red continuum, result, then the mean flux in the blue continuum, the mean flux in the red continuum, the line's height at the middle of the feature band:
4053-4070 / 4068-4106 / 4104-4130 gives 1.1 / 9.32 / 10.5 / 9.84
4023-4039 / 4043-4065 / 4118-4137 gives 1.1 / 10.1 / 10.2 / 10.2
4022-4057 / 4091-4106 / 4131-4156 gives 0.8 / 10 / 9.56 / 9.75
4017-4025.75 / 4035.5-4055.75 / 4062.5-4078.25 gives -0.9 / 10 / 9.34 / 9.67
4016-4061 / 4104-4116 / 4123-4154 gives -0.6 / 10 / 9.72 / 9.81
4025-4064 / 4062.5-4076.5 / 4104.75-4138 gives 0.8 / 9.91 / 10.3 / 10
